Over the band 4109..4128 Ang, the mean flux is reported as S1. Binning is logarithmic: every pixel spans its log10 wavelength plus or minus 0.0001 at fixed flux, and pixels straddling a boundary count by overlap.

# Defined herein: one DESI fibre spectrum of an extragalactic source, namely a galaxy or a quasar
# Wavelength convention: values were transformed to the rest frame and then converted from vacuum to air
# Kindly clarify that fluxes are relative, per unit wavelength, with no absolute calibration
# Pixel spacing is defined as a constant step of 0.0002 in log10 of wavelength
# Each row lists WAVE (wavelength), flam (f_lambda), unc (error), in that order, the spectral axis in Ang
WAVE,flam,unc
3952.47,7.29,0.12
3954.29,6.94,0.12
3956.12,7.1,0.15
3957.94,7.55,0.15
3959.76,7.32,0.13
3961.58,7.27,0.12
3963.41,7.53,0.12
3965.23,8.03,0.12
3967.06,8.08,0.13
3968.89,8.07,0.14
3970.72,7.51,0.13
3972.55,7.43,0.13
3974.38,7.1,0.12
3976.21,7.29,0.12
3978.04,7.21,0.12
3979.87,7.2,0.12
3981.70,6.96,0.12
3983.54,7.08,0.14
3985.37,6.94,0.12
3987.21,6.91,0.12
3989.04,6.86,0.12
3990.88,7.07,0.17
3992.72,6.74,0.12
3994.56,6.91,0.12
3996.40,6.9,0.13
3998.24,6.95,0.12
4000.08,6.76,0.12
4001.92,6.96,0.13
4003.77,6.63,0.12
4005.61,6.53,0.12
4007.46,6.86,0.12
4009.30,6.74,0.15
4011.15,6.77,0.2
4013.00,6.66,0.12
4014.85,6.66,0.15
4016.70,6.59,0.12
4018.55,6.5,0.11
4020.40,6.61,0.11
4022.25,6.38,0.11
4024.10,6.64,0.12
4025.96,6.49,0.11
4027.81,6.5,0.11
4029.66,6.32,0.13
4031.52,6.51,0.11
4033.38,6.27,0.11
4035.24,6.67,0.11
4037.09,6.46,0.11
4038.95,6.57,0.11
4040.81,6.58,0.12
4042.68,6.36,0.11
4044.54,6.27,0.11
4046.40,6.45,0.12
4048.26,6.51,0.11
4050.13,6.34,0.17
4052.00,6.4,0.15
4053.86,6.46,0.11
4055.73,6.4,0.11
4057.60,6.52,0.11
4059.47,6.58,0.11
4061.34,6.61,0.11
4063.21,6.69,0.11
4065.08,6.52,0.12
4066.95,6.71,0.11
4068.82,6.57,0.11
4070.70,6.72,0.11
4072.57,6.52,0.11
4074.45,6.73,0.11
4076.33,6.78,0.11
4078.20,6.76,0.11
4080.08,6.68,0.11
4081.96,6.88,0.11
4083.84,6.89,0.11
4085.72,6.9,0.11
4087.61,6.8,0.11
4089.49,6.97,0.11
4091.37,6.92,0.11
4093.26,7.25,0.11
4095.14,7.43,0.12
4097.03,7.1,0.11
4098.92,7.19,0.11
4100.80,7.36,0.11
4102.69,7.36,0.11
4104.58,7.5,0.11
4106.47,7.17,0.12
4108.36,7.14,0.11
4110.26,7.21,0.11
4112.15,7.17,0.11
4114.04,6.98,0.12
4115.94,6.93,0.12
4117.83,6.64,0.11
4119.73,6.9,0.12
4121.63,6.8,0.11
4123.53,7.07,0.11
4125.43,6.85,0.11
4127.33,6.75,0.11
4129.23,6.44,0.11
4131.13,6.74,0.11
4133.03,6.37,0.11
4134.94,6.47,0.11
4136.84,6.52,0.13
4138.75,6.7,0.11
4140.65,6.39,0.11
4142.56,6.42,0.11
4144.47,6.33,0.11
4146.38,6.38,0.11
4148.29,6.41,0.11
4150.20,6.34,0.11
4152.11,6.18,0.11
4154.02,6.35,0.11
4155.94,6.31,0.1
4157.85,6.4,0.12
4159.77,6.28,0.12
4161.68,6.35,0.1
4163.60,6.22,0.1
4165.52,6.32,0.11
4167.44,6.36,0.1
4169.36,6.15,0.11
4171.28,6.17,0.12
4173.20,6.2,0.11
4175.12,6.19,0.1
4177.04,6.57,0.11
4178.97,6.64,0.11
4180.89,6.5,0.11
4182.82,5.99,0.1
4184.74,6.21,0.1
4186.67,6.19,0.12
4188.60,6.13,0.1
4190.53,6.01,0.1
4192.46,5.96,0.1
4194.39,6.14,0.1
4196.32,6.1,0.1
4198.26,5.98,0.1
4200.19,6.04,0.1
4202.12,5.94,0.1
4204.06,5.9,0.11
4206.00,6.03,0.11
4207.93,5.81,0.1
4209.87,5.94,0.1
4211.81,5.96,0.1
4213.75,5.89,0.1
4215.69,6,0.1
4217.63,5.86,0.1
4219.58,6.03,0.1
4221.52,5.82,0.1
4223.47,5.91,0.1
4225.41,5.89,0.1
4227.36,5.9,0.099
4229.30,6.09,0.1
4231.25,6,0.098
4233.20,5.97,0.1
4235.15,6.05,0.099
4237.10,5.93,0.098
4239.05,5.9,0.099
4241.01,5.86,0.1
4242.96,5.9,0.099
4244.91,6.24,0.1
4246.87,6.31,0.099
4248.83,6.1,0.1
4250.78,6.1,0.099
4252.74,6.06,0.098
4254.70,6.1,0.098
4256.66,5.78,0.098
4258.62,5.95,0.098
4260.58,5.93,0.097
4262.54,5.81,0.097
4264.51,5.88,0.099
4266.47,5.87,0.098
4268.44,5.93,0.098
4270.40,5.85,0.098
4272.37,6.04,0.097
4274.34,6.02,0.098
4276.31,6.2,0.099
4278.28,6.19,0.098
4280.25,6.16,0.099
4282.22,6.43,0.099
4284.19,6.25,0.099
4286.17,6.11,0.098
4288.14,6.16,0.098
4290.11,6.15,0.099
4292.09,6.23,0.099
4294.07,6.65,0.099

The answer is 6.93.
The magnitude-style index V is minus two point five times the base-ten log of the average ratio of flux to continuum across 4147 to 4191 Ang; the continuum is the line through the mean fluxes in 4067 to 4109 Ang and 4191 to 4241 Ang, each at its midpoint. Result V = 0.01 mag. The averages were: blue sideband 6.98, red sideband 5.96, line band 6.29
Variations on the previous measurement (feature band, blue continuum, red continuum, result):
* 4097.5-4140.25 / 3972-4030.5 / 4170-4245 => -0.09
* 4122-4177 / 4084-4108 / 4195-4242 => 0.03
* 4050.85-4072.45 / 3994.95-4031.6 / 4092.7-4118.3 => 0.06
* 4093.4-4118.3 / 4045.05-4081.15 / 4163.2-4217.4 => -0.12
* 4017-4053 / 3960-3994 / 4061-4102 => 0.09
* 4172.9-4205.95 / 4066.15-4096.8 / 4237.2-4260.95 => 0.03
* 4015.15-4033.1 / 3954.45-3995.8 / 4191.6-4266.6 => 0.08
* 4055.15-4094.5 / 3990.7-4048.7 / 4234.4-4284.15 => -0.04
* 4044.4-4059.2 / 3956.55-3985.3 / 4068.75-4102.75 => 0.10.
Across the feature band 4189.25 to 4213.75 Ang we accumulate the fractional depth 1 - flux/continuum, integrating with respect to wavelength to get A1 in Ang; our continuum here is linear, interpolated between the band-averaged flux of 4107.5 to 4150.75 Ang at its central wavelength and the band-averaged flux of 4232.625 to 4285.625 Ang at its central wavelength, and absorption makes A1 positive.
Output 1.3 Ang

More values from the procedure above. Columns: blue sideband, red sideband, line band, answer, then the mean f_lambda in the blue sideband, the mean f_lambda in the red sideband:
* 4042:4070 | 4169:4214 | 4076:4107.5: -3.3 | 6.5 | 6.11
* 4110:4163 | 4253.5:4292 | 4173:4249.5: 2.9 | 6.58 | 6.05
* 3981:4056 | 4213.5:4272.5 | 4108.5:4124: -1.5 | 6.64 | 5.97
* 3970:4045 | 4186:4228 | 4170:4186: -0.6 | 6.76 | 5.97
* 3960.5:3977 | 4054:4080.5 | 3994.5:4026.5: 2.2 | 7.59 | 6.62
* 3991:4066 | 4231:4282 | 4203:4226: 0.7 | 6.59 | 6.01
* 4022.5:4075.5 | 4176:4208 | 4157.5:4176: -0.2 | 6.51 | 6.14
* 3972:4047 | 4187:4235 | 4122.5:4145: -1.2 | 6.74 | 5.97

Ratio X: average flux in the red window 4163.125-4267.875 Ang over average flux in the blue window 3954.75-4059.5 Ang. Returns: 0.9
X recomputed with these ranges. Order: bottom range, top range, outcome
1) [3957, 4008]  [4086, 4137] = 0.97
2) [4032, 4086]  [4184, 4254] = 0.91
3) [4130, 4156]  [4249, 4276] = 0.93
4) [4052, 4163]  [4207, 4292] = 0.89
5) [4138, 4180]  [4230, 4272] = 0.94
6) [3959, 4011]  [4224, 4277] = 0.84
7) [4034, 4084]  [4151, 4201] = 0.95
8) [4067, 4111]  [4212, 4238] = 0.85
